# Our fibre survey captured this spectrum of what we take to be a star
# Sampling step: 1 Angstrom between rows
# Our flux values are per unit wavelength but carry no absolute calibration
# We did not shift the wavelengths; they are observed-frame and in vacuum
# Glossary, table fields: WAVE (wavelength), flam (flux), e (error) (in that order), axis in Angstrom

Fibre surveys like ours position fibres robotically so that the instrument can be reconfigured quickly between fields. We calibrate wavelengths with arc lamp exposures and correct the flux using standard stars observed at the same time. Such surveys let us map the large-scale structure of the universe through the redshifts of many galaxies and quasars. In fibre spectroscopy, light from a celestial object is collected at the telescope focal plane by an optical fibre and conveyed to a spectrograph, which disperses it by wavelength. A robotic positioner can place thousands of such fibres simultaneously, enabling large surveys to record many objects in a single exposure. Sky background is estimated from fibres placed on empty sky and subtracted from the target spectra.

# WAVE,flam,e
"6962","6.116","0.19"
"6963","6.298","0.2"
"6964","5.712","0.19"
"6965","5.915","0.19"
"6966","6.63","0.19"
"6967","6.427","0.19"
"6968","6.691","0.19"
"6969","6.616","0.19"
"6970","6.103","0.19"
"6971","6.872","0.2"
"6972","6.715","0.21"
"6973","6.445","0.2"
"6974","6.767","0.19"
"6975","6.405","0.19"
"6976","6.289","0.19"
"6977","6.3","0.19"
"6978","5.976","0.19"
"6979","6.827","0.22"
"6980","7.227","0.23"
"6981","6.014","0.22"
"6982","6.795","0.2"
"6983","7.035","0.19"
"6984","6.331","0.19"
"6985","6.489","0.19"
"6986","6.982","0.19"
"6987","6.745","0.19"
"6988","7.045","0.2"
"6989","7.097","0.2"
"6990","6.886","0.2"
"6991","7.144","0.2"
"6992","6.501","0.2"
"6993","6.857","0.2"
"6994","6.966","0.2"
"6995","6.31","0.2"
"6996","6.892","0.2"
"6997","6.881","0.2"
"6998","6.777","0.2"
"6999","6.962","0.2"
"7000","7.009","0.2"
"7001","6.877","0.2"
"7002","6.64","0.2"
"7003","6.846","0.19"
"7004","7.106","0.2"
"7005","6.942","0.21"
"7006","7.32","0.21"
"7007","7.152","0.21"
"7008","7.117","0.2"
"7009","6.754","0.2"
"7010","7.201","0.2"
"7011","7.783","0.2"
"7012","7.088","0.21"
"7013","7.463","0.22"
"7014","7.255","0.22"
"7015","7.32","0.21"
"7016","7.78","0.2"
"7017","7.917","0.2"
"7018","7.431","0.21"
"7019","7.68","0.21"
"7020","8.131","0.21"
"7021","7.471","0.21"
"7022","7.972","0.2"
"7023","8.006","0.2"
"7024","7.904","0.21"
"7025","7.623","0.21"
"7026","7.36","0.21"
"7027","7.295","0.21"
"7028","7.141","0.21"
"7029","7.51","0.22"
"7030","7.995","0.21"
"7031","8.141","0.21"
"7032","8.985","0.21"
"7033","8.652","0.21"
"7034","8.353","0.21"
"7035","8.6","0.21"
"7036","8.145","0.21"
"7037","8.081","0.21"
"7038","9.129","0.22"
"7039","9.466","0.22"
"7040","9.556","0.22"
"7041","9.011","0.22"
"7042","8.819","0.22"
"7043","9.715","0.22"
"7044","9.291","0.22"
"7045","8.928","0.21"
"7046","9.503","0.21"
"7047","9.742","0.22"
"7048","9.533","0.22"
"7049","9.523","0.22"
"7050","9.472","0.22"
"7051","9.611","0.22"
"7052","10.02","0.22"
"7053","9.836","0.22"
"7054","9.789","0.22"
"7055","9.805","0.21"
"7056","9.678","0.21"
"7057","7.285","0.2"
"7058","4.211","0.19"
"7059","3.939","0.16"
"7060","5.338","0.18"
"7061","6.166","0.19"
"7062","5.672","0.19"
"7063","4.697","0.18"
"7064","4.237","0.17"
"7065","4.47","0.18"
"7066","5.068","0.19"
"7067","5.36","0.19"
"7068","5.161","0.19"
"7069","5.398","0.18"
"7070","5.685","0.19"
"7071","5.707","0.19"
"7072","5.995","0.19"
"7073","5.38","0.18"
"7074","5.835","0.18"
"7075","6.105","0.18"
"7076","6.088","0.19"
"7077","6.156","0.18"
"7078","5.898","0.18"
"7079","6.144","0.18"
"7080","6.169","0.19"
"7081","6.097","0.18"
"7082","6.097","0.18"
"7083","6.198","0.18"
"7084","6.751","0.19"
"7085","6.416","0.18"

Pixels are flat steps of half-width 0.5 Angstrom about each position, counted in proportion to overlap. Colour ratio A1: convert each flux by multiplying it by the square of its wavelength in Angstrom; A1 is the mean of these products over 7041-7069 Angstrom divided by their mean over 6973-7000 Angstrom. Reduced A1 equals 1.1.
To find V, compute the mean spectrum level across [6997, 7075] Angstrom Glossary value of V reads 7.49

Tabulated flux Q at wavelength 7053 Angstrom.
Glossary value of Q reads 9.836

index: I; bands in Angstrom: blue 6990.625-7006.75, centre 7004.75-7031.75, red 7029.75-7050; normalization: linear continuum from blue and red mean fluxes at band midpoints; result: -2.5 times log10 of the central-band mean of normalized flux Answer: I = 0.05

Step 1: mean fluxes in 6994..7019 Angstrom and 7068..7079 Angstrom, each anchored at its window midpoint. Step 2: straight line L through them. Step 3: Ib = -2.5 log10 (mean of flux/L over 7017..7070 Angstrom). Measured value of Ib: -0.21 mag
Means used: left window 7.13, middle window 7.79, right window 5.81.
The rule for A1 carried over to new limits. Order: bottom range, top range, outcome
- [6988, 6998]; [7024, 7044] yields 1.24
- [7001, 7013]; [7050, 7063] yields 1.08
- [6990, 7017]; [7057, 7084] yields 0.80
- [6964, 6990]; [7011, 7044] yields 1.25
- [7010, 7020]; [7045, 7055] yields 1.29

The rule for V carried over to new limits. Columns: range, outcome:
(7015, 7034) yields 7.83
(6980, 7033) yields 7.22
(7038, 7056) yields 9.5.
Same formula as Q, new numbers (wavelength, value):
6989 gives 7.097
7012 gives 7.088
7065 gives 4.47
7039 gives 9.466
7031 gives 8.141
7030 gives 7.995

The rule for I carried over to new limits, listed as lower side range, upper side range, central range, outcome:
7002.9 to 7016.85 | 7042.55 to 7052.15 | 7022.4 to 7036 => 0.060 mag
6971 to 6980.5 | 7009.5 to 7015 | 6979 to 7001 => 0.010 mag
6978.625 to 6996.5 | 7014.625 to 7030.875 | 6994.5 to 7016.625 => 0.026 mag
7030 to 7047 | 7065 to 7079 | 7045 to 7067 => -0.025 mag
